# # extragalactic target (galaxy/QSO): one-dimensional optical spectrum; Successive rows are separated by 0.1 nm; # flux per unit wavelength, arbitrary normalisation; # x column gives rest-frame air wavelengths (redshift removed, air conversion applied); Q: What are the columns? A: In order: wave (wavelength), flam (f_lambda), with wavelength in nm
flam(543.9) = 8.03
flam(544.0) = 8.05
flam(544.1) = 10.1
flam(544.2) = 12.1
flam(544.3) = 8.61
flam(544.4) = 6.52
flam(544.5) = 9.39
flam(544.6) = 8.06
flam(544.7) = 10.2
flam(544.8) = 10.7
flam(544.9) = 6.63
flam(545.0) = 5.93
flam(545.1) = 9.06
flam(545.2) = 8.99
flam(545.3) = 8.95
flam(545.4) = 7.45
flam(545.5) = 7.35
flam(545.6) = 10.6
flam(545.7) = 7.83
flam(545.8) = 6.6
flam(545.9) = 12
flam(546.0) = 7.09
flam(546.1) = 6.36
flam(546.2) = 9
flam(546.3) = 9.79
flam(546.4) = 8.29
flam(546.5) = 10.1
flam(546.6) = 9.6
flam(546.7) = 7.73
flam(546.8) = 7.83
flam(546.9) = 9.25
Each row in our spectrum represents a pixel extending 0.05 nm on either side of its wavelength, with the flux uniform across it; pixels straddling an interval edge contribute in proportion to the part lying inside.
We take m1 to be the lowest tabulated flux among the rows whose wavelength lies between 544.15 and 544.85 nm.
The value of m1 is 6.52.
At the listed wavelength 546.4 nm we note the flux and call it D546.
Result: 8.29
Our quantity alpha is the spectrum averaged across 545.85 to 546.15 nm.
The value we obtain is 8.48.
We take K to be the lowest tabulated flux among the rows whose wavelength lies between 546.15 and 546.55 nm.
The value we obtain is 8.29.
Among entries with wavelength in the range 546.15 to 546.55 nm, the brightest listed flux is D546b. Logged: 10.1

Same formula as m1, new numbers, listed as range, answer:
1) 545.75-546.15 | 6.36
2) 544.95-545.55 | 5.93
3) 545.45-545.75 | 7.35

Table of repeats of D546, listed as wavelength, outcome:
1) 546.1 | 6.36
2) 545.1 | 9.06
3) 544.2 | 12.1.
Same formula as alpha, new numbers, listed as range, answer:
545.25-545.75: 8.44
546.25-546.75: 9.1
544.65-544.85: 10.5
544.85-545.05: 6.28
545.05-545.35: 9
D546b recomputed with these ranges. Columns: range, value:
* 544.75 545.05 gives 10.7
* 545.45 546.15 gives 12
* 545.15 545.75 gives 10.6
